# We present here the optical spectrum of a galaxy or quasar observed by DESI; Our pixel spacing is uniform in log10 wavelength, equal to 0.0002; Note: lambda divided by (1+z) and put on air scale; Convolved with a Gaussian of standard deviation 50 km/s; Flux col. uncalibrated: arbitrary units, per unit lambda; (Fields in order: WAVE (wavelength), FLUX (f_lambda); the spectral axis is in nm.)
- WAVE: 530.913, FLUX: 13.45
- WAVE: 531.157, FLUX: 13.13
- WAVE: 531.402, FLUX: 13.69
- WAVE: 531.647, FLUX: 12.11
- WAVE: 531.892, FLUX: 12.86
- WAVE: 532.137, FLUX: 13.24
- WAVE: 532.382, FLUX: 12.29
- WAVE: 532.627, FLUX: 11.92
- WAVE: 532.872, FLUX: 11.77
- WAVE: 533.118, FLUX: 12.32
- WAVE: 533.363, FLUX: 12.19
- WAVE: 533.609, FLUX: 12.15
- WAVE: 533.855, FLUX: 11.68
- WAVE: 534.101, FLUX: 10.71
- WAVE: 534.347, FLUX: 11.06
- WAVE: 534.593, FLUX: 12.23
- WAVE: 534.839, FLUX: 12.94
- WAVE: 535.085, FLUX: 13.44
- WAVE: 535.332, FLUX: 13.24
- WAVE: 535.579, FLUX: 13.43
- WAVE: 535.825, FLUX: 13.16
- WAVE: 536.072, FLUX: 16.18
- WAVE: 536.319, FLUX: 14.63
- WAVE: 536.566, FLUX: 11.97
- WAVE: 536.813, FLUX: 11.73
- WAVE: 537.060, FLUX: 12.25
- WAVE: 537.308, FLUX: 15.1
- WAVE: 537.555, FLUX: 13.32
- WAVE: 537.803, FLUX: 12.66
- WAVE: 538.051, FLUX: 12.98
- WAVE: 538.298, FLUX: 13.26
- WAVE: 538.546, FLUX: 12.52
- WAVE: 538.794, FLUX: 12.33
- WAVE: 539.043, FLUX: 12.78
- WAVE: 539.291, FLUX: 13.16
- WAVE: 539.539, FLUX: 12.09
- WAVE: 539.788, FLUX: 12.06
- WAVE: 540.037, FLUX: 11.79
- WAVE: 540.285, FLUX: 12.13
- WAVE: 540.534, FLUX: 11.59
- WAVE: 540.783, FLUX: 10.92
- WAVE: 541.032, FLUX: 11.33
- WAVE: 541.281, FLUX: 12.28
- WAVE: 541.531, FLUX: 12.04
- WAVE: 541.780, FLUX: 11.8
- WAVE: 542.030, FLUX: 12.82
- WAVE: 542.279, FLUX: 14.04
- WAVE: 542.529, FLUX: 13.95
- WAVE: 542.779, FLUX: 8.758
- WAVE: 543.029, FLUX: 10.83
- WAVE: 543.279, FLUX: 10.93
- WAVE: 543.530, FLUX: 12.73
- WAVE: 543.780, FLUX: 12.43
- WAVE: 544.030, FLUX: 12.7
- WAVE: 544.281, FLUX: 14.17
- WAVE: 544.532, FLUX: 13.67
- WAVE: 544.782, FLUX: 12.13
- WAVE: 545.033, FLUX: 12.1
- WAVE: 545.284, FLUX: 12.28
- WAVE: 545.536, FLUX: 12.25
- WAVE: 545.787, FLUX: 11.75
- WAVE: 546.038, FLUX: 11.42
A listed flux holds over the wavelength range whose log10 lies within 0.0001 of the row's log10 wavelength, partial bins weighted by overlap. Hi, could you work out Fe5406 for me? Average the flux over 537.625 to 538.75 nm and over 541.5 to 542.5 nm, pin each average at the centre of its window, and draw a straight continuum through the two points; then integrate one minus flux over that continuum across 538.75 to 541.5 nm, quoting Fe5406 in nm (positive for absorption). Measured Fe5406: 0.18 nm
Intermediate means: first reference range 12.8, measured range 12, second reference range 12.9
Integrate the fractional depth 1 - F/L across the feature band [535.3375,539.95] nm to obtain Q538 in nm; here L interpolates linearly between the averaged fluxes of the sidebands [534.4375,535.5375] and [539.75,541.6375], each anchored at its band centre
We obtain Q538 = -0.26 nm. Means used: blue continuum 12.9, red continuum 11.8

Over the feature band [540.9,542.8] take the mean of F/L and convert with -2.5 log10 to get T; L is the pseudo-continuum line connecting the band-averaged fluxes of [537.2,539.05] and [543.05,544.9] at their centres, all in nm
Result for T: 0.04 mag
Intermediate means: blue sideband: 13.1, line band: 12.3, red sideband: 12.6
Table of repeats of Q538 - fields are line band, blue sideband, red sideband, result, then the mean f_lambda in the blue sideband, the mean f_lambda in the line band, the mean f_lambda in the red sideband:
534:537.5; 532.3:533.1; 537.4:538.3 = -0.10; 12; 13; 13.1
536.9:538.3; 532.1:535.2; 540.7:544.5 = -0.12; 12.1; 13.2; 12.2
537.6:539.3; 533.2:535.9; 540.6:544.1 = -0.09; 12.4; 12.8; 12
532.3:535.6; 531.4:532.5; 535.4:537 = 0.22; 12.7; 12.2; 13.5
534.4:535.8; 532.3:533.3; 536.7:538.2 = -0.05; 12.1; 13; 13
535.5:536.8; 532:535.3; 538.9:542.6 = -0.16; 12.2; 13.7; 12.3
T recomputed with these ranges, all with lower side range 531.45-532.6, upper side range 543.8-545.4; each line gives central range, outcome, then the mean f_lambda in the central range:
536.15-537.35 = -0.03 mag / 13.1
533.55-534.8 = 0.09 mag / 11.6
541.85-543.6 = 0.07 mag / 12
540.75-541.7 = 0.09 mag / 11.7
